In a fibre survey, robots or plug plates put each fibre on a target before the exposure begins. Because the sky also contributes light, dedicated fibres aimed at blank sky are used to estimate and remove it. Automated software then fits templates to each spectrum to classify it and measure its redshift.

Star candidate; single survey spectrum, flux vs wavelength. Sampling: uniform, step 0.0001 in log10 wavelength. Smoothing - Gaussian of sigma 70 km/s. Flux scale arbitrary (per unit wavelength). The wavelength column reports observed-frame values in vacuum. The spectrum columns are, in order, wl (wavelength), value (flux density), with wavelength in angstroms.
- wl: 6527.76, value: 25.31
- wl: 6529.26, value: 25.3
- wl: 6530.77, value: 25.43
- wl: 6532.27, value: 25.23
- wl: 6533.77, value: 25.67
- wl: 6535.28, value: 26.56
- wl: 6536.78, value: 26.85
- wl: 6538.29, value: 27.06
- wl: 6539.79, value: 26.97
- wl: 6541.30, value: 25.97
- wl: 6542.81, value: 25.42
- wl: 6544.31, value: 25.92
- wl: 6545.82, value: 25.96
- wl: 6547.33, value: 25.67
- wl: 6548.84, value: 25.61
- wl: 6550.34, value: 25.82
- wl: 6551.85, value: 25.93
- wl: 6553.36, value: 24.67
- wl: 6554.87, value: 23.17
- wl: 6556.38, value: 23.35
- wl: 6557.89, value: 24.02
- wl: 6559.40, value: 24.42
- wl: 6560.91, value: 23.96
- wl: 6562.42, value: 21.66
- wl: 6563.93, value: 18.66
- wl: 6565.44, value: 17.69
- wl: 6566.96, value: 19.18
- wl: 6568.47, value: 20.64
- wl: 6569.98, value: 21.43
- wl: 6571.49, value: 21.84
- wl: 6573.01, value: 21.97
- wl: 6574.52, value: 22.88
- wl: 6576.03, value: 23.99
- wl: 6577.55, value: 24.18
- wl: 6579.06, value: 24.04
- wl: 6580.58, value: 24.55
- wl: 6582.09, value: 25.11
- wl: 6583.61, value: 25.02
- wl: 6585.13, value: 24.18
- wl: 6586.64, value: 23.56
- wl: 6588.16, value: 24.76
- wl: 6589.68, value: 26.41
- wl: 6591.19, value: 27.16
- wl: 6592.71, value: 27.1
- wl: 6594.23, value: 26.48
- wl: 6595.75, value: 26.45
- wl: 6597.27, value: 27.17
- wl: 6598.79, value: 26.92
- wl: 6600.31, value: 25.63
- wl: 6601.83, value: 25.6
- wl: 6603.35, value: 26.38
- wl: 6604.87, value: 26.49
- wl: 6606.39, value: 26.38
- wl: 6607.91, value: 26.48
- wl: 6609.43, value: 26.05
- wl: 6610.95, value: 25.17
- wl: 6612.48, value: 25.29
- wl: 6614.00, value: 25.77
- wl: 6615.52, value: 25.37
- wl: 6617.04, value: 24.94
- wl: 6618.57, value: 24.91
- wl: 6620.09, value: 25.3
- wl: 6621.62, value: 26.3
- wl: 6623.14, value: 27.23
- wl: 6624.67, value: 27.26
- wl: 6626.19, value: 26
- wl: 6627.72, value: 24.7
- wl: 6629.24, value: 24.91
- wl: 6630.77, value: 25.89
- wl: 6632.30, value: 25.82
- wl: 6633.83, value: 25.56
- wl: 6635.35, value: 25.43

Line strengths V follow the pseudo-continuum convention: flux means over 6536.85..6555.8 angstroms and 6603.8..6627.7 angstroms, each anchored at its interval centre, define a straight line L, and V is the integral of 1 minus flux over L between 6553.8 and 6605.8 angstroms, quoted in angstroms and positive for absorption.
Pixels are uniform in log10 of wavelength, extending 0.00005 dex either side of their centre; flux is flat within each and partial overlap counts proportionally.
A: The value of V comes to 3.59 angstroms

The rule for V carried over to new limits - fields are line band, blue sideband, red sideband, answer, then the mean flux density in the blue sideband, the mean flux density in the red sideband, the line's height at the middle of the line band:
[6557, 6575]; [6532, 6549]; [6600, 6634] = 3.1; 26.1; 25.8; 26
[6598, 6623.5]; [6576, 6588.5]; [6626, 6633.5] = -0.9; 24.4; 25.4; 25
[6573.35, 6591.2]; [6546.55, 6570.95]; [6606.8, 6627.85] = -0.3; 22.9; 25.8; 24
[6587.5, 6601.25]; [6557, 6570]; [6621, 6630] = -1.6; 21.3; 26.1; 23.7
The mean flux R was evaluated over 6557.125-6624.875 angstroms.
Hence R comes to 24.6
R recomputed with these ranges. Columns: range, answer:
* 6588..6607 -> 26.4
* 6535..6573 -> 23.9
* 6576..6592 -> 24.9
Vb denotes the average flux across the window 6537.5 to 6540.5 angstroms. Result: 27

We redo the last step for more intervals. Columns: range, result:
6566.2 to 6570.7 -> 20.4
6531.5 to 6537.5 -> 26.1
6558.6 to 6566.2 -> 21.3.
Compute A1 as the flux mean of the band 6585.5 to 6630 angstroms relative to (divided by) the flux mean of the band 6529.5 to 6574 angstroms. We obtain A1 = 1.1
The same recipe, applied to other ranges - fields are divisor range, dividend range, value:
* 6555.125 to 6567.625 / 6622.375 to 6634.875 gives 1.20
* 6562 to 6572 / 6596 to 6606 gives 1.31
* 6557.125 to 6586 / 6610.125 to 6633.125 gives 1.13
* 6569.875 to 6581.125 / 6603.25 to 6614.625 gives 1.12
